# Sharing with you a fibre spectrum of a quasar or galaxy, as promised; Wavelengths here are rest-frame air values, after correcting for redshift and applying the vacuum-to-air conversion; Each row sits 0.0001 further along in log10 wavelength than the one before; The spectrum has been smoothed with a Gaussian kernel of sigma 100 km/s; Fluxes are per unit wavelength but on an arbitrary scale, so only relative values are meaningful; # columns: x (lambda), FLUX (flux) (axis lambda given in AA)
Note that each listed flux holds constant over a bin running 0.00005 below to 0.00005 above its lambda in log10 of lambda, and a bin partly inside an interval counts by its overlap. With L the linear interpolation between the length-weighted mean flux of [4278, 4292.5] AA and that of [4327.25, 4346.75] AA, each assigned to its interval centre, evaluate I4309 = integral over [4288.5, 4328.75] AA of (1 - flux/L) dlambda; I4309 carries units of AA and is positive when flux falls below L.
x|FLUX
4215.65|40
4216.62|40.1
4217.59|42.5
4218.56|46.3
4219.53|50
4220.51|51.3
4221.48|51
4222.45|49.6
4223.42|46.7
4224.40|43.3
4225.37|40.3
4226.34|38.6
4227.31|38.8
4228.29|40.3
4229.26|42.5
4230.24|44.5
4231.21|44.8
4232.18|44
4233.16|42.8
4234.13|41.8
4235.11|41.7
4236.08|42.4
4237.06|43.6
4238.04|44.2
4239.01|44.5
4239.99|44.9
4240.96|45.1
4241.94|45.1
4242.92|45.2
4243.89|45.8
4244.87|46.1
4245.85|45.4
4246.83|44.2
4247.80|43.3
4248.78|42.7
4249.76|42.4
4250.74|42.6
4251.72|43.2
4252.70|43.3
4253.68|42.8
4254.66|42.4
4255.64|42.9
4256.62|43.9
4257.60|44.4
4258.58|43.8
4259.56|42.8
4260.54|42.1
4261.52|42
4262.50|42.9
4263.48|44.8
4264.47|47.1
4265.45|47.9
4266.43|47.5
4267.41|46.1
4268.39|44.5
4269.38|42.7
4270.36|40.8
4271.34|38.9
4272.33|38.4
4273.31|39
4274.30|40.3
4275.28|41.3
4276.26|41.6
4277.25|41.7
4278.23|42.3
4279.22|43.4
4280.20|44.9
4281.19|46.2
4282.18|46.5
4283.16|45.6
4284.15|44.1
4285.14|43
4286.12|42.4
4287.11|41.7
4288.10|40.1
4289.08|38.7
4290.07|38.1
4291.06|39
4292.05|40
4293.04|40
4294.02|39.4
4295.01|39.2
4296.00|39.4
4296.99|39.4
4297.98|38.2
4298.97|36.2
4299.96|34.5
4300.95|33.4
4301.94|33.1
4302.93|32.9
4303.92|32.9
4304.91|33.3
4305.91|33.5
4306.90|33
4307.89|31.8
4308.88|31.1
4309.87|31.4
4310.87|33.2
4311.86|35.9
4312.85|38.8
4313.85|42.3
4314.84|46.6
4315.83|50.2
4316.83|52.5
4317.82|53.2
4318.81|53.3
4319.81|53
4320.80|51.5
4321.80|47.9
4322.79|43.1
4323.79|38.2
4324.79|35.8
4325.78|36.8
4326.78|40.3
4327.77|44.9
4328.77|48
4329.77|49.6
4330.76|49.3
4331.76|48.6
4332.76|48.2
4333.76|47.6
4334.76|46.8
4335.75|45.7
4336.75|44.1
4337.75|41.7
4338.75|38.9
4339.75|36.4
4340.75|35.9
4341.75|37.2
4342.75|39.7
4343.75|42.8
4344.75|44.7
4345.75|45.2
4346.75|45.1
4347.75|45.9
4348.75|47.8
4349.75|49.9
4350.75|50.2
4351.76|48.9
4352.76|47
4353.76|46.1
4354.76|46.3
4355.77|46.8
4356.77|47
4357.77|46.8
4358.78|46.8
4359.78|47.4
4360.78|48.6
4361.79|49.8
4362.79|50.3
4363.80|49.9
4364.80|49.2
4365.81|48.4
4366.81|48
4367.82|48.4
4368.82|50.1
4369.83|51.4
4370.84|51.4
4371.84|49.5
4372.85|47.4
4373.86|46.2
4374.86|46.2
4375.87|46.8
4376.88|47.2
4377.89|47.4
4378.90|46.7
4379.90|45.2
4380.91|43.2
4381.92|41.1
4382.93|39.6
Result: 3.2 AA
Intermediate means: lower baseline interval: 42.4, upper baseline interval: 44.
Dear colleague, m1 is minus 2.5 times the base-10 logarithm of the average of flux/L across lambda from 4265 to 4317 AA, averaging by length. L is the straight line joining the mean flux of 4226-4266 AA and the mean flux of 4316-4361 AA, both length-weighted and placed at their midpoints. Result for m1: 0.12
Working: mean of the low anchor 43.5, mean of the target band 39.9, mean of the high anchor 45.6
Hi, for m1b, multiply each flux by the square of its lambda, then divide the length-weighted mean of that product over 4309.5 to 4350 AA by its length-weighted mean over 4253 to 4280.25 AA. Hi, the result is 1.06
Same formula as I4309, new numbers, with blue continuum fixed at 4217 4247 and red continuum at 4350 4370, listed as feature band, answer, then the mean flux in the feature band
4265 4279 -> 1.0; 42.4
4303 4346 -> 4.7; 42.1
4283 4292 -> 1.0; 41.2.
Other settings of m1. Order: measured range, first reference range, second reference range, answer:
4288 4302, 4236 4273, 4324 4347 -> 0.14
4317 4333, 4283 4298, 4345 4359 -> -0.06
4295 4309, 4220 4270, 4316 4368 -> 0.29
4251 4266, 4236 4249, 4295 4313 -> -0.05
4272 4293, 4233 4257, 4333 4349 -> 0.04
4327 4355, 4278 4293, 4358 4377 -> 0.04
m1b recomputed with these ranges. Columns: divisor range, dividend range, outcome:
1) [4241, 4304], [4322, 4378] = 1.14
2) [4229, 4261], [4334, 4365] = 1.09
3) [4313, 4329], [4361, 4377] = 1.09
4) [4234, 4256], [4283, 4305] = 0.90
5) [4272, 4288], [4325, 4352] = 1.07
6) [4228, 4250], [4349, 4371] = 1.17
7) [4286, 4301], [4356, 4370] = 1.29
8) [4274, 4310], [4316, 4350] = 1.18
